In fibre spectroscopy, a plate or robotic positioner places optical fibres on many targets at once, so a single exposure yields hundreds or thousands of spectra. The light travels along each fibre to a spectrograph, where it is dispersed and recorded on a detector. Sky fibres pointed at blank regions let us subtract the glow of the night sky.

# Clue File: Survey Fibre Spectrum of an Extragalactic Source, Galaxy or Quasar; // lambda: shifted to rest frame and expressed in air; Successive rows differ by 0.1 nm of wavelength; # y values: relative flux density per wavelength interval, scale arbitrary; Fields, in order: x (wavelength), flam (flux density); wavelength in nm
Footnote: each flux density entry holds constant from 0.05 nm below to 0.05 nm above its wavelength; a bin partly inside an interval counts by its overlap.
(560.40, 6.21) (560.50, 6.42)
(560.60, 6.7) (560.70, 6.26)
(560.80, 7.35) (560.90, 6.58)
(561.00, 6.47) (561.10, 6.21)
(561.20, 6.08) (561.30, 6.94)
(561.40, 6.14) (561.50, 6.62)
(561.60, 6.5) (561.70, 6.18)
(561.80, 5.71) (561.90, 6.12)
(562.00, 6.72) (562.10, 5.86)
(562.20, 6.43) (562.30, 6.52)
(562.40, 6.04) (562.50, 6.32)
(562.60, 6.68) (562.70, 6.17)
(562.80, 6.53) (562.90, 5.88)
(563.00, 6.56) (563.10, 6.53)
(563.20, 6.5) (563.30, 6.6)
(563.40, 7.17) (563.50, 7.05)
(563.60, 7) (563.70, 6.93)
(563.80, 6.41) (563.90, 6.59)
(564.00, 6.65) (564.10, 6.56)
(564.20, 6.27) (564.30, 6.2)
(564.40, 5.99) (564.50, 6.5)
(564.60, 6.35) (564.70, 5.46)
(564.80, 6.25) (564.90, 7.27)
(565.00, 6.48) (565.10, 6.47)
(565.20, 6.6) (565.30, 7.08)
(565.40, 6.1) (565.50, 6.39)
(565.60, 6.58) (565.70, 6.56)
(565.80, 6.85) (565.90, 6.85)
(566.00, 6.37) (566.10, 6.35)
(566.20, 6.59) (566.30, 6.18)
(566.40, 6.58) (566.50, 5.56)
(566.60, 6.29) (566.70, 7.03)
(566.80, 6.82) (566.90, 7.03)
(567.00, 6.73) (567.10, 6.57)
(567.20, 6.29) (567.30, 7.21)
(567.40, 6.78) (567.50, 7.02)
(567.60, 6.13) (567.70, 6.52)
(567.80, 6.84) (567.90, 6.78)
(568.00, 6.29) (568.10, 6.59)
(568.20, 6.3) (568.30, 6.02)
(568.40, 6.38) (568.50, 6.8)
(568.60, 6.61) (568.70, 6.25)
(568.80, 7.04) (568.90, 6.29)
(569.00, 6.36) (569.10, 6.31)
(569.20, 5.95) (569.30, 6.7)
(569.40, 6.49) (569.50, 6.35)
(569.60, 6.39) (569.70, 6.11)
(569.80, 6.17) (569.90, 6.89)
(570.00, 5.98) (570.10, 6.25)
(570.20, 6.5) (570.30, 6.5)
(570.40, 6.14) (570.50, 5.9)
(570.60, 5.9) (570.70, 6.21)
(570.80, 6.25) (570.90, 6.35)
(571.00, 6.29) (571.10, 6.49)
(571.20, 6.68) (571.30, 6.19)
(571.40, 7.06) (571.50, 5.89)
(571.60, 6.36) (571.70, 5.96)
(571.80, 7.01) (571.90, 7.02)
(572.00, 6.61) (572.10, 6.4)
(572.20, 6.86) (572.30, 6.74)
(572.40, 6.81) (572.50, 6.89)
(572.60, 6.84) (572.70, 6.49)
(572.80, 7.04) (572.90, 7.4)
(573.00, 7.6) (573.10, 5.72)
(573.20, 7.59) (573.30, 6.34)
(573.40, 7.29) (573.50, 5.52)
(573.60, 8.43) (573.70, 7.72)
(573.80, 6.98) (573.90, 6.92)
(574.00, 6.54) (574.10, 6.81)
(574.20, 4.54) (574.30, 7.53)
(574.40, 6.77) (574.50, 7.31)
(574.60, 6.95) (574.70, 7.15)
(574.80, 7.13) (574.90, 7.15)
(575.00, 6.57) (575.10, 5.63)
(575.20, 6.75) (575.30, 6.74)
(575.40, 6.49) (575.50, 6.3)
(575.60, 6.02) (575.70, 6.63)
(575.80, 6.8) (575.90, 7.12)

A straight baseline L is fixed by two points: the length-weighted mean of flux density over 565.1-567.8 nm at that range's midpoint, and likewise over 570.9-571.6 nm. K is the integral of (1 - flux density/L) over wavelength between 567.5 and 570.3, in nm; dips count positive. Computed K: 0.03 nm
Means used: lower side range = 6.58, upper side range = 6.42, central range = 6.43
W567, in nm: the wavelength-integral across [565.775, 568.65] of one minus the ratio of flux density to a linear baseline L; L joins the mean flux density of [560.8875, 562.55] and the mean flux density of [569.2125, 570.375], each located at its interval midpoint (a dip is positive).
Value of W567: -0.094 nm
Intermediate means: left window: 6.31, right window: 6.37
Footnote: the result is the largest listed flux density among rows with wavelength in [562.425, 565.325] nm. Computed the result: 7.27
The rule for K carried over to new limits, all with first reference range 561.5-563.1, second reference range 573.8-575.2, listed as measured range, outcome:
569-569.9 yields 0.03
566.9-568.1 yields -0.04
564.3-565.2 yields 0.00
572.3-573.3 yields -0.04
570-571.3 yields 0.06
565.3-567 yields -0.03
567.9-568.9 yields 0.00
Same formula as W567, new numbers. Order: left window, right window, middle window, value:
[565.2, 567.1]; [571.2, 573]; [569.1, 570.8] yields 0.10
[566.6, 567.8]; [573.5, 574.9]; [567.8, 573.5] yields 0.27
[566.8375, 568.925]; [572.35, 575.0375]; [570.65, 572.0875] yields 0.07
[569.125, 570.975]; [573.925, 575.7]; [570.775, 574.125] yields -0.15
